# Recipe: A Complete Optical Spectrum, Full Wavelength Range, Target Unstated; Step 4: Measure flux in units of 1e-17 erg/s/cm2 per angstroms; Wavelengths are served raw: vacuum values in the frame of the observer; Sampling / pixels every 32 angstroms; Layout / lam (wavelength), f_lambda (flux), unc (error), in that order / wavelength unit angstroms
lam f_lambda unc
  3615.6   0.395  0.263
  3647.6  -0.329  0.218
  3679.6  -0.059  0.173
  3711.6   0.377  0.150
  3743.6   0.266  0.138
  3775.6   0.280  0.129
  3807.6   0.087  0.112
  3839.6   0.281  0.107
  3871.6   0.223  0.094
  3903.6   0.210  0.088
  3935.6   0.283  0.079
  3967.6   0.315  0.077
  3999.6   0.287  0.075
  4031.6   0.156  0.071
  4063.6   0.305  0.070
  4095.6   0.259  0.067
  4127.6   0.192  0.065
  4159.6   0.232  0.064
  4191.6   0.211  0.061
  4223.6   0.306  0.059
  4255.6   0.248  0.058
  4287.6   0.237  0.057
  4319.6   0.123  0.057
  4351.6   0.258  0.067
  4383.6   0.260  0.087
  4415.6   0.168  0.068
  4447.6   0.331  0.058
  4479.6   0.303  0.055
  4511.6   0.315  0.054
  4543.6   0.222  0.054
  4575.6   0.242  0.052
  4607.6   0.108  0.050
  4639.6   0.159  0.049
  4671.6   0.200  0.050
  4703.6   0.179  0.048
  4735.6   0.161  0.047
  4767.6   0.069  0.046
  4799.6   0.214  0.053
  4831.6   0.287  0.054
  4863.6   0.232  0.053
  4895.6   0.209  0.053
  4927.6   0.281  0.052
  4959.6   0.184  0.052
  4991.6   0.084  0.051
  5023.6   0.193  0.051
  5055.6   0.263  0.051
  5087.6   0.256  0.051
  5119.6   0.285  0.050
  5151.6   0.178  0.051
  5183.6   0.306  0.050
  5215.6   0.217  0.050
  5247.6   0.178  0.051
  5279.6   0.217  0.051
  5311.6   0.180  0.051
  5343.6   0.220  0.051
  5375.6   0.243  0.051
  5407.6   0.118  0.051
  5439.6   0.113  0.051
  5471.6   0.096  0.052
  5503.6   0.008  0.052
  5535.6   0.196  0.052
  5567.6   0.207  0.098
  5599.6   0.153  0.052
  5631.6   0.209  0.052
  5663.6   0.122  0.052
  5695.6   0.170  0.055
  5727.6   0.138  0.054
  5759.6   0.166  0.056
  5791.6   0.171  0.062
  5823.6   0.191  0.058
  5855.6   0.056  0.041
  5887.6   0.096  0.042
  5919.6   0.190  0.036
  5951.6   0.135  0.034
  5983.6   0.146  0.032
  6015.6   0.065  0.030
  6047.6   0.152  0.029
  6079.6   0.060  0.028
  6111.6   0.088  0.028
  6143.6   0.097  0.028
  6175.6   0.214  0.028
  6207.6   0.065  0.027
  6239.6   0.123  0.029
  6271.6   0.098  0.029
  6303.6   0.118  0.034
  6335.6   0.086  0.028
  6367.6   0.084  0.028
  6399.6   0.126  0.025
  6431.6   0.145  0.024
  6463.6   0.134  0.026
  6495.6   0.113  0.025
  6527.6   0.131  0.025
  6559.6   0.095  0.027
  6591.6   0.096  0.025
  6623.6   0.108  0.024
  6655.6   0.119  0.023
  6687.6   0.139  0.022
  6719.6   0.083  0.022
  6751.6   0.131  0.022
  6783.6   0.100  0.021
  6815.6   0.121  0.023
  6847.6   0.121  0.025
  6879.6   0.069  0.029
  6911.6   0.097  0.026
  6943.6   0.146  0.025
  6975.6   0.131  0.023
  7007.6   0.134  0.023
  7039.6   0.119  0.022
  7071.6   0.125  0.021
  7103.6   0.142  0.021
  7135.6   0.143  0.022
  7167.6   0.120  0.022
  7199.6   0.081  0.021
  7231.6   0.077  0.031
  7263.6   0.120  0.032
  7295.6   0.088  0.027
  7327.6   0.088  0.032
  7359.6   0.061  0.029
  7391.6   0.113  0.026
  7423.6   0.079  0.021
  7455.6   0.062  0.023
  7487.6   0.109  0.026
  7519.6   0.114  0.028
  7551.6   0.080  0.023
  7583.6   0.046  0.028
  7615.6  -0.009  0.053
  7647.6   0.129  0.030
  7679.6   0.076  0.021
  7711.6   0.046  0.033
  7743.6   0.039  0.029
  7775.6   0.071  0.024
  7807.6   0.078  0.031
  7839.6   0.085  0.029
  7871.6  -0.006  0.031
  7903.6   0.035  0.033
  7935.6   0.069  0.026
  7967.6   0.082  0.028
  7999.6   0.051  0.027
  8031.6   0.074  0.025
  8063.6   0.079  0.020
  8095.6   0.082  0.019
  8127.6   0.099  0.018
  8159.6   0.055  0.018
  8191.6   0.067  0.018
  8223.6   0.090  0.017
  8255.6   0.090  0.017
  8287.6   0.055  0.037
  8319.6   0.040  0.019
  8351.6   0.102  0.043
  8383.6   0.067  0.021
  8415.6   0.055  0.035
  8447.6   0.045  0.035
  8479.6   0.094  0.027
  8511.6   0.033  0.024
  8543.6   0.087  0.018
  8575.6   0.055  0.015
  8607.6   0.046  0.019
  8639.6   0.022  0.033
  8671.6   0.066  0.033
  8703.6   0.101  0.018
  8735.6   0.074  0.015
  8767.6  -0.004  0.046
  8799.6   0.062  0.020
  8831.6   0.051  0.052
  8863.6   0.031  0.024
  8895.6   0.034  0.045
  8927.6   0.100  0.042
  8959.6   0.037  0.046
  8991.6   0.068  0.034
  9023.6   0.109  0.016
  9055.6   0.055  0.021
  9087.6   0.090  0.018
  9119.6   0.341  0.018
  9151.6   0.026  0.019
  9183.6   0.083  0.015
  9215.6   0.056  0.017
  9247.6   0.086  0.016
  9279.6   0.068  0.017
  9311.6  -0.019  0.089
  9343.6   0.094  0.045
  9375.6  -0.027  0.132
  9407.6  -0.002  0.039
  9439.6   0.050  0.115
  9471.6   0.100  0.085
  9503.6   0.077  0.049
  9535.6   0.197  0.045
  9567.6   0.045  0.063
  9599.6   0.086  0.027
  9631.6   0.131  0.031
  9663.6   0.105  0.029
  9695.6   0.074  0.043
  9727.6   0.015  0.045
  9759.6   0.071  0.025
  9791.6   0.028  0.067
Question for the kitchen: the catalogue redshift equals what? 1.44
